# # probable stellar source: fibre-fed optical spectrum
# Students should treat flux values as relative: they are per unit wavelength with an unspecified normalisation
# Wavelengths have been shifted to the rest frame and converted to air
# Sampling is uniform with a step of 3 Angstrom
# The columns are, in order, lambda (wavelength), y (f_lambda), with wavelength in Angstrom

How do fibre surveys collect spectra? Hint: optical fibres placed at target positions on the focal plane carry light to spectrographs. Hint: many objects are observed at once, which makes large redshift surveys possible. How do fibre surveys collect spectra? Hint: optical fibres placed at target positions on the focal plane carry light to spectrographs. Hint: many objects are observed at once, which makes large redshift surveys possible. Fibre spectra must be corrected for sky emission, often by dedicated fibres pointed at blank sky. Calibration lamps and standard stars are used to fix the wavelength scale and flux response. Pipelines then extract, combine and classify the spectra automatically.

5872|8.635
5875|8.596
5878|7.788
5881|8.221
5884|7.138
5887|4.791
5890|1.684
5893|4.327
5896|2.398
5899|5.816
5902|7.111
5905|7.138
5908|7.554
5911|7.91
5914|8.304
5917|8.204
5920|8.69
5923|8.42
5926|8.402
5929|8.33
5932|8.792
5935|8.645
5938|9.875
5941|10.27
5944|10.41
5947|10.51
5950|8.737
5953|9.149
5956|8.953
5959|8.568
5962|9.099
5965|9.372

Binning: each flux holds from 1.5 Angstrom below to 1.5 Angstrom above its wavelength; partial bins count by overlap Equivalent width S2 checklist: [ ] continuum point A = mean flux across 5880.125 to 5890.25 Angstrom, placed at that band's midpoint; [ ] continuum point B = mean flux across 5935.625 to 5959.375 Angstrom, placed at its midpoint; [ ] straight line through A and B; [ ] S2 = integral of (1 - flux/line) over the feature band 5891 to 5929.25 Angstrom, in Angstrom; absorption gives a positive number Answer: 1.9 Angstrom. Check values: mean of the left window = 5.75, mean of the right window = 9.57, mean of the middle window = 7.01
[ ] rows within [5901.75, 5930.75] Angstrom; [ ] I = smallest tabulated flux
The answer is 7.111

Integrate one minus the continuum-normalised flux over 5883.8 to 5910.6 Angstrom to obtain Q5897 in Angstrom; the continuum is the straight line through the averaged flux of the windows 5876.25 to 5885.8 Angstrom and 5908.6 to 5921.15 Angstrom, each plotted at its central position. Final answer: 8.8 Angstrom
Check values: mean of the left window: 7.65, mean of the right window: 8.21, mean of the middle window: 5.35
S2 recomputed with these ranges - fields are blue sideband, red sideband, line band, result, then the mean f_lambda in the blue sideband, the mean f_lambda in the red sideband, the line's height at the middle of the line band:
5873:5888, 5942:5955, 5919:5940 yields 0.68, 7.43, 9.69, 9.06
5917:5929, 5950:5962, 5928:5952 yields -2.16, 8.44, 8.9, 8.68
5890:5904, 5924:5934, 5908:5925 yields -3.12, 4.65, 8.51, 7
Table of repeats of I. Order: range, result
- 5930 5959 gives 8.568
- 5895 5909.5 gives 2.398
